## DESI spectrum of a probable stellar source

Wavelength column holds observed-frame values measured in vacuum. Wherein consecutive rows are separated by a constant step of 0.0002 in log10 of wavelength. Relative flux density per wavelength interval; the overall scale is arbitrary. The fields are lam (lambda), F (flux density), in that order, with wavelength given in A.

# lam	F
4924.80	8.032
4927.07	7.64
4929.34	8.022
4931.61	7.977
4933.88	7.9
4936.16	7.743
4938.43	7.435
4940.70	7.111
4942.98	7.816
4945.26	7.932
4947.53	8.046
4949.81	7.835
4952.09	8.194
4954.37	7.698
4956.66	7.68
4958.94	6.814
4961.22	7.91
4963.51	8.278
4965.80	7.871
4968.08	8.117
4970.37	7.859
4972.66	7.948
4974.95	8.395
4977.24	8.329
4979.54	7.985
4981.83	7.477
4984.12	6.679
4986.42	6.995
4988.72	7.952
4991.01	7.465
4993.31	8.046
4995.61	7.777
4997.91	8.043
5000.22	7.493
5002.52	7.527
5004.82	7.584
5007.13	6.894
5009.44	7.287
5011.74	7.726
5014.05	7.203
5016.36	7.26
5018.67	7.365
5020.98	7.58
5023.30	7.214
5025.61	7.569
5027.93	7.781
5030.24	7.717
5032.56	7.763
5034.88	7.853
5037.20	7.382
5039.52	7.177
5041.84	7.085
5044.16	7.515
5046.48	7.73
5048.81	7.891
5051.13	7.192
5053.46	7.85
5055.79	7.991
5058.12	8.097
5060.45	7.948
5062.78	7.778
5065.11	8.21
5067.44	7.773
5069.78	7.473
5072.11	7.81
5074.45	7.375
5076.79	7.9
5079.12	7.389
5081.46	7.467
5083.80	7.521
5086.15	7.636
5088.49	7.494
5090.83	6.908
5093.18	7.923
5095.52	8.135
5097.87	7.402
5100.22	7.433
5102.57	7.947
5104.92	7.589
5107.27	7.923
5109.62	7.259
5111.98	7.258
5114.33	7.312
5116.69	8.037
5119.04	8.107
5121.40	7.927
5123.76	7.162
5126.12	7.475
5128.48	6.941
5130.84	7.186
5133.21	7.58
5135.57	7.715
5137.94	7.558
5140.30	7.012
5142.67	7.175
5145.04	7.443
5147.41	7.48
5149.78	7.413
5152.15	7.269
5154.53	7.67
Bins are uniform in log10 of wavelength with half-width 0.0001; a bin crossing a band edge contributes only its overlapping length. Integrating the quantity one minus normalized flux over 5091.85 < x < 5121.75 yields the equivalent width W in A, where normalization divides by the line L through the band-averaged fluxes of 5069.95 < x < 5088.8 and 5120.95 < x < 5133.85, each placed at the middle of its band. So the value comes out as -1.1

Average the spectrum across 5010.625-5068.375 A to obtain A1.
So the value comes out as 7.63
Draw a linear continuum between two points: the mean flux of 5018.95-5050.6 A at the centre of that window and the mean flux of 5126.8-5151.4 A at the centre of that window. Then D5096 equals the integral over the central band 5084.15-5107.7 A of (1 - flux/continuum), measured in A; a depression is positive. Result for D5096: -0.6 A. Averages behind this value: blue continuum 7.55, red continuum 7.35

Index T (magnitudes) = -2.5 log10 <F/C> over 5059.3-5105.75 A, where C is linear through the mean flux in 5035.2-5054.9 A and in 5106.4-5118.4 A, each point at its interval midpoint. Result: -0.016 mag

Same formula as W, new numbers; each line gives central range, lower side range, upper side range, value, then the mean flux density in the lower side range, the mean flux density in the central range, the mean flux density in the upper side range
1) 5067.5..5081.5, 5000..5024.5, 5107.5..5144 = -0.33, 7.37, 7.59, 7.46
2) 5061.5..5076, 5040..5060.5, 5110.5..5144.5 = -0.23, 7.67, 7.74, 7.46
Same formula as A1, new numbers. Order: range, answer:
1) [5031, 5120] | 7.65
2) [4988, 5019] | 7.54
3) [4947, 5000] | 7.79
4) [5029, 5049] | 7.55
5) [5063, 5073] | 7.82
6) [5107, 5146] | 7.46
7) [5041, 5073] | 7.75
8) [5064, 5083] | 7.67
